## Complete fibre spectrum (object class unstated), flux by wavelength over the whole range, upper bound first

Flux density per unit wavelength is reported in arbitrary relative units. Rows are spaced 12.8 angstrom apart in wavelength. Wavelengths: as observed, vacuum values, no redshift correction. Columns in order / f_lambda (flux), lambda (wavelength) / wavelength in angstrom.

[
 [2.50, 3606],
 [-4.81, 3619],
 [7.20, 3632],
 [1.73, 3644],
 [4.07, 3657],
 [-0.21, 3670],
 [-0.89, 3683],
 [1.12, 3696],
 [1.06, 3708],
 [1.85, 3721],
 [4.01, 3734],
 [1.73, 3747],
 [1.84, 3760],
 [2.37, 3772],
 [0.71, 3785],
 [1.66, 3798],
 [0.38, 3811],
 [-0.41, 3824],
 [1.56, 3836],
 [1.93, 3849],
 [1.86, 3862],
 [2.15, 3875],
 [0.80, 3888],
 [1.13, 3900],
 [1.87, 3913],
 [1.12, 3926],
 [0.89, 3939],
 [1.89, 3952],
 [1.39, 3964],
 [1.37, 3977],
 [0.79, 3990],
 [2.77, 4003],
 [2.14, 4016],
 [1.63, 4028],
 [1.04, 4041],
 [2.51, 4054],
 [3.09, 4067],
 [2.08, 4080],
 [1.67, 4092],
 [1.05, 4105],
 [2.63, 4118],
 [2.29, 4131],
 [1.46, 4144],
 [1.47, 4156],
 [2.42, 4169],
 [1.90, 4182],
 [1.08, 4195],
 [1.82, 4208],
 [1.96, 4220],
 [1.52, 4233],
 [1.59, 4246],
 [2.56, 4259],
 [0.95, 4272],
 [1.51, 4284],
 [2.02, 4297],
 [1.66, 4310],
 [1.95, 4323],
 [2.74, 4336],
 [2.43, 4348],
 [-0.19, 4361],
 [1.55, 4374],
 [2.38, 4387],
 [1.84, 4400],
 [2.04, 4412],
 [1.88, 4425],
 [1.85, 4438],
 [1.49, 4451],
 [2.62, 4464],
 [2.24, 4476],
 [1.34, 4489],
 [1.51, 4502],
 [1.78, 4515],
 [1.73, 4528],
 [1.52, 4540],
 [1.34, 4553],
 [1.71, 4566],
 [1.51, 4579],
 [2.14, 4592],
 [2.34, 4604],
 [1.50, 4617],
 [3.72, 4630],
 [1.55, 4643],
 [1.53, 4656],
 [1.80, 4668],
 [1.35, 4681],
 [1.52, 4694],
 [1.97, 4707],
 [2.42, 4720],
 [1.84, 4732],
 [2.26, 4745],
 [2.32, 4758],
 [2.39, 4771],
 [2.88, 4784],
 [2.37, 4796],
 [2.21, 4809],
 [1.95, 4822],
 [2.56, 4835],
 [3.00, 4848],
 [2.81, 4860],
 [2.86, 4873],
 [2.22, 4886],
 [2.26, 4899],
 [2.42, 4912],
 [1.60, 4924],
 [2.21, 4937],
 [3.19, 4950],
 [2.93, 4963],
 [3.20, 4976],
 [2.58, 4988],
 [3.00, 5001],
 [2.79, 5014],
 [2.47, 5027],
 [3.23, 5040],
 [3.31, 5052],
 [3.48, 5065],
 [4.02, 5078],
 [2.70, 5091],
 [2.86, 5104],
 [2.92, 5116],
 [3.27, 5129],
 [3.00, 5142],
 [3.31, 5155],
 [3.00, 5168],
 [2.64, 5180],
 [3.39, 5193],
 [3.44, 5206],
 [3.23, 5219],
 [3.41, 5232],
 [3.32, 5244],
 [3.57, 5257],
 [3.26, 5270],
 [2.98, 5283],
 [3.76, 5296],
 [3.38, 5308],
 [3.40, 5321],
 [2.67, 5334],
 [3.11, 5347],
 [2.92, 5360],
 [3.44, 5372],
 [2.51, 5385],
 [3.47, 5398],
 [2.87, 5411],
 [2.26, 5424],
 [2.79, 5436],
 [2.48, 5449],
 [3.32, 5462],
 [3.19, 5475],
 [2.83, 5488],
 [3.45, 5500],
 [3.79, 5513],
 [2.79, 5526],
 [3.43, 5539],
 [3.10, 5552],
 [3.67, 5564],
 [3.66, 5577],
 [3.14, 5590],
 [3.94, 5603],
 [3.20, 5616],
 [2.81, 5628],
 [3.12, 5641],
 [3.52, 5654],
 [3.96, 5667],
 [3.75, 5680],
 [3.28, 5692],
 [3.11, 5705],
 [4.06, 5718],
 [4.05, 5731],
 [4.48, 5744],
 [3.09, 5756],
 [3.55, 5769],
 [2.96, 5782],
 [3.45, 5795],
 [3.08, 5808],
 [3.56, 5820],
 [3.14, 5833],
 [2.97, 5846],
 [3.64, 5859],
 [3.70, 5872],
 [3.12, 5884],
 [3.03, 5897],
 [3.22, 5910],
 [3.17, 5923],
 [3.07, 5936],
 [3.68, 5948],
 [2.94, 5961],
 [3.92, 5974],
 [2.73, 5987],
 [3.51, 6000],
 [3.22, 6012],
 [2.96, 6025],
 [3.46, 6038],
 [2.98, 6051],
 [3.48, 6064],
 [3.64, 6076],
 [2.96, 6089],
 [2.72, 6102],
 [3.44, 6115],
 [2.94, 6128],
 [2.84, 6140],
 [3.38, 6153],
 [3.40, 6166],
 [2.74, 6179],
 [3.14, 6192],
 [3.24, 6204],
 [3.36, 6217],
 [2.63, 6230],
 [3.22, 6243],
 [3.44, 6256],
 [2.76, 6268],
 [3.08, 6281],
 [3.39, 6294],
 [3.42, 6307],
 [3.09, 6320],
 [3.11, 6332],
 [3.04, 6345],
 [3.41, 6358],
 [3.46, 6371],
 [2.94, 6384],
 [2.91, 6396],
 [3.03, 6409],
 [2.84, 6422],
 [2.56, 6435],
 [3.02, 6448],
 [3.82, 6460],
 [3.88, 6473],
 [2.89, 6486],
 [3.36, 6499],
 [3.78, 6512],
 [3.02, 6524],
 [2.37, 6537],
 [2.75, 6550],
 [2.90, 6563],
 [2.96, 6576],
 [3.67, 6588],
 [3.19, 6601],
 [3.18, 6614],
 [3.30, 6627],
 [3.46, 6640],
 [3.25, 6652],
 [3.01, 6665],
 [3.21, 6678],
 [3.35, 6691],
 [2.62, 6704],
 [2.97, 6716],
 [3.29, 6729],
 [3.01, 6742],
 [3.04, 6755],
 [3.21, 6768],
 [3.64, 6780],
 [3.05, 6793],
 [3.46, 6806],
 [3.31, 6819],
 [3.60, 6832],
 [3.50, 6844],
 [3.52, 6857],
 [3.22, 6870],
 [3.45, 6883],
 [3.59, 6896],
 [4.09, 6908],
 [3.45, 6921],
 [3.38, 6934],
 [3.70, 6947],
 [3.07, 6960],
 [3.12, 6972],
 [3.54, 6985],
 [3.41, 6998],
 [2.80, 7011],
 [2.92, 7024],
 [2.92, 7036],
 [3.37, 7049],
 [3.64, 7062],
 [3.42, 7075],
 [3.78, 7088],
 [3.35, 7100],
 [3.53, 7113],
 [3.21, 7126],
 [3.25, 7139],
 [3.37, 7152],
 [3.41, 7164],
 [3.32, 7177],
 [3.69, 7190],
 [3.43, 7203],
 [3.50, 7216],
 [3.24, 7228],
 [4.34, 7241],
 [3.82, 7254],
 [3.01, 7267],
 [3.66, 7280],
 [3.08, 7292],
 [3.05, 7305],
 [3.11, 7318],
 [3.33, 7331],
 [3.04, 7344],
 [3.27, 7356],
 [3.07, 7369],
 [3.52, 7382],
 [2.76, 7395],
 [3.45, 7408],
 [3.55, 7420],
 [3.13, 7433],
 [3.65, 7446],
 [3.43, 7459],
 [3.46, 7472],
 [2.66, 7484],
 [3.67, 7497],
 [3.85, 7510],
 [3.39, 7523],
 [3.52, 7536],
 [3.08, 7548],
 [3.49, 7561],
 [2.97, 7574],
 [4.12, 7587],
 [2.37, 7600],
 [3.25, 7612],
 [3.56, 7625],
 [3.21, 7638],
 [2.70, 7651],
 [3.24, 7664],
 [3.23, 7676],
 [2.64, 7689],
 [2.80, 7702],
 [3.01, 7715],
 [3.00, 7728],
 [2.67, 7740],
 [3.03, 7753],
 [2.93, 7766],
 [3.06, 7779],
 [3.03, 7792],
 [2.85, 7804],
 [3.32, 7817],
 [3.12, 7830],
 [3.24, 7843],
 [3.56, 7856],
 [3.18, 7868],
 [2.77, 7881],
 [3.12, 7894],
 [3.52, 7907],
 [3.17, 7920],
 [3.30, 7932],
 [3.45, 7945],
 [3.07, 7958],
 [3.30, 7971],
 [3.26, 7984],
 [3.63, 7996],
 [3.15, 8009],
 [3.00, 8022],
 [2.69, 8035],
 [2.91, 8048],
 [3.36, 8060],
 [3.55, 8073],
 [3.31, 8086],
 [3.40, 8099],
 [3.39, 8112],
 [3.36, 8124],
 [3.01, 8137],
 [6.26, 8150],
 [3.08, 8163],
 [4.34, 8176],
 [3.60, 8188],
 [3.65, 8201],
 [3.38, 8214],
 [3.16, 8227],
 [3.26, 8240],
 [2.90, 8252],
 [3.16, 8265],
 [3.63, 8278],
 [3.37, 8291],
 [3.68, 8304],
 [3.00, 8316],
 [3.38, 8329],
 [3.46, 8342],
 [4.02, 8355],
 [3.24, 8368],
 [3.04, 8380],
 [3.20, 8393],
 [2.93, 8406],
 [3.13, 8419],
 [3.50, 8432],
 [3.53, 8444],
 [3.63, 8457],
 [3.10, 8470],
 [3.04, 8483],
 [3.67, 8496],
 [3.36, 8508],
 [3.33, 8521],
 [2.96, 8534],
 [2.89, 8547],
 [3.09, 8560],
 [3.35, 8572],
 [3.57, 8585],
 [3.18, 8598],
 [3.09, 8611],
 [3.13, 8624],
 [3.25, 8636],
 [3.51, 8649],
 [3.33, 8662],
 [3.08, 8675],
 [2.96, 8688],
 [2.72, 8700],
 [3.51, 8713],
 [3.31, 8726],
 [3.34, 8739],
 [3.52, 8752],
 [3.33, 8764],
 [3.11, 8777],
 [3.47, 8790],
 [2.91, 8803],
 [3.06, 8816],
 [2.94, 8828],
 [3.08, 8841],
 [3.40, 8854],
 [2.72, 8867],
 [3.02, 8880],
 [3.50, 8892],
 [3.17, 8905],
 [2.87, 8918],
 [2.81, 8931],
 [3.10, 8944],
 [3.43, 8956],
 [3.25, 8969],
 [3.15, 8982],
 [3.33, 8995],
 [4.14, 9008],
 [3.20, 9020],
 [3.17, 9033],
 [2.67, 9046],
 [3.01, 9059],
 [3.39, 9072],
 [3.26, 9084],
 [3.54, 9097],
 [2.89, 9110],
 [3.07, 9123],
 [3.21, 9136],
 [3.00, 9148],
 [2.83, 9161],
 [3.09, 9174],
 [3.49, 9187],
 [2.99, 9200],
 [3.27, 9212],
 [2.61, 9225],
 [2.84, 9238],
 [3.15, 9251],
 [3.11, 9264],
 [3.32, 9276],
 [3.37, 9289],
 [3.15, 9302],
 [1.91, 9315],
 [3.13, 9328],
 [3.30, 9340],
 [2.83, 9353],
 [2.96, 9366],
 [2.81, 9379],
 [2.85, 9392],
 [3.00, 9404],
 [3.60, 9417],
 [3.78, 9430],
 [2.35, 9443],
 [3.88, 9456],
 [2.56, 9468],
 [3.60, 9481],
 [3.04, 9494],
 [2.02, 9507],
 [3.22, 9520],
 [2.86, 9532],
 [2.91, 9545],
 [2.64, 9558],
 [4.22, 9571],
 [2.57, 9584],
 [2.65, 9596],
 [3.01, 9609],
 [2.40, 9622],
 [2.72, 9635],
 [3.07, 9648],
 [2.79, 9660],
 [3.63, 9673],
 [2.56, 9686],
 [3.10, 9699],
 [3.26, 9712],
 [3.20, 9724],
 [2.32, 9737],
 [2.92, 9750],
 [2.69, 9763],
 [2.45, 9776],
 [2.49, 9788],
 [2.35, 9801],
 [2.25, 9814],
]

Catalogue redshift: 0.241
